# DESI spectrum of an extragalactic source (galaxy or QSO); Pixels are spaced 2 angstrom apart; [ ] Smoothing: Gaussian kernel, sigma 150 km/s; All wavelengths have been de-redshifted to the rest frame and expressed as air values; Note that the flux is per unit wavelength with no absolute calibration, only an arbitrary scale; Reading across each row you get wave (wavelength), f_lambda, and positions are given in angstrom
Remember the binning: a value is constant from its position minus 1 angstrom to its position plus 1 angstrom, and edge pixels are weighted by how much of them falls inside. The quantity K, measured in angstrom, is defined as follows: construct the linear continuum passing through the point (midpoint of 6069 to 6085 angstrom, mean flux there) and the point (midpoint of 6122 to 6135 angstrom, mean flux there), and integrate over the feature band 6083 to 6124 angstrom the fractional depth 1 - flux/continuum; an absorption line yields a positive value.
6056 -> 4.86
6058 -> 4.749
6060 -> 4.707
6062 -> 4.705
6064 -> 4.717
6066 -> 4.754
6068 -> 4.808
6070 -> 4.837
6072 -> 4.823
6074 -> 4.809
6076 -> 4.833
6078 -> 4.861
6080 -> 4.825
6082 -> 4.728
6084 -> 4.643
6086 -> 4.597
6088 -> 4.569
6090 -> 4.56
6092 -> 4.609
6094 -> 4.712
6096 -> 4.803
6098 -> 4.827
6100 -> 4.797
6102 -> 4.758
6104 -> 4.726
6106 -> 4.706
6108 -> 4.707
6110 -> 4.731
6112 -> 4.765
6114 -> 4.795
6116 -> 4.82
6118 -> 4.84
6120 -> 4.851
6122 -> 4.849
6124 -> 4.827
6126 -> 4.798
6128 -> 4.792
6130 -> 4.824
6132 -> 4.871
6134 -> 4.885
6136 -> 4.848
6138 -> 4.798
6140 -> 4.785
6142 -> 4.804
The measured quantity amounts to 0.7 angstrom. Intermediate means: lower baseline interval 4.79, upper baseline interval 4.83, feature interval 4.74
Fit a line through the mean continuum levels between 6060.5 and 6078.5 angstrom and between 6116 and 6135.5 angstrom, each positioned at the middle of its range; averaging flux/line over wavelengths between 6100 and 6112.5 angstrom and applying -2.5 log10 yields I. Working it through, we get 0.019 mag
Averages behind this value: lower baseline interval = 4.79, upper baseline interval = 4.84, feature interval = 4.74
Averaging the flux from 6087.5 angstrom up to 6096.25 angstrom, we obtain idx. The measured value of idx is 4.64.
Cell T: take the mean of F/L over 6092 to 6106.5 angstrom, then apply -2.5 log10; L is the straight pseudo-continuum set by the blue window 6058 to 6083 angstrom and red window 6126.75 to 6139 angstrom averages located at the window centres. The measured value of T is 0.01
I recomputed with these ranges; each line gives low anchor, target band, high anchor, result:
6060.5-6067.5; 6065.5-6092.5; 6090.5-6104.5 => 0.00 mag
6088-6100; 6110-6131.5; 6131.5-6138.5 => 0.00 mag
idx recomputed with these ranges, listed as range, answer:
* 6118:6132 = 4.83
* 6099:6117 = 4.76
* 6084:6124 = 4.74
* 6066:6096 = 4.73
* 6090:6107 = 4.73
